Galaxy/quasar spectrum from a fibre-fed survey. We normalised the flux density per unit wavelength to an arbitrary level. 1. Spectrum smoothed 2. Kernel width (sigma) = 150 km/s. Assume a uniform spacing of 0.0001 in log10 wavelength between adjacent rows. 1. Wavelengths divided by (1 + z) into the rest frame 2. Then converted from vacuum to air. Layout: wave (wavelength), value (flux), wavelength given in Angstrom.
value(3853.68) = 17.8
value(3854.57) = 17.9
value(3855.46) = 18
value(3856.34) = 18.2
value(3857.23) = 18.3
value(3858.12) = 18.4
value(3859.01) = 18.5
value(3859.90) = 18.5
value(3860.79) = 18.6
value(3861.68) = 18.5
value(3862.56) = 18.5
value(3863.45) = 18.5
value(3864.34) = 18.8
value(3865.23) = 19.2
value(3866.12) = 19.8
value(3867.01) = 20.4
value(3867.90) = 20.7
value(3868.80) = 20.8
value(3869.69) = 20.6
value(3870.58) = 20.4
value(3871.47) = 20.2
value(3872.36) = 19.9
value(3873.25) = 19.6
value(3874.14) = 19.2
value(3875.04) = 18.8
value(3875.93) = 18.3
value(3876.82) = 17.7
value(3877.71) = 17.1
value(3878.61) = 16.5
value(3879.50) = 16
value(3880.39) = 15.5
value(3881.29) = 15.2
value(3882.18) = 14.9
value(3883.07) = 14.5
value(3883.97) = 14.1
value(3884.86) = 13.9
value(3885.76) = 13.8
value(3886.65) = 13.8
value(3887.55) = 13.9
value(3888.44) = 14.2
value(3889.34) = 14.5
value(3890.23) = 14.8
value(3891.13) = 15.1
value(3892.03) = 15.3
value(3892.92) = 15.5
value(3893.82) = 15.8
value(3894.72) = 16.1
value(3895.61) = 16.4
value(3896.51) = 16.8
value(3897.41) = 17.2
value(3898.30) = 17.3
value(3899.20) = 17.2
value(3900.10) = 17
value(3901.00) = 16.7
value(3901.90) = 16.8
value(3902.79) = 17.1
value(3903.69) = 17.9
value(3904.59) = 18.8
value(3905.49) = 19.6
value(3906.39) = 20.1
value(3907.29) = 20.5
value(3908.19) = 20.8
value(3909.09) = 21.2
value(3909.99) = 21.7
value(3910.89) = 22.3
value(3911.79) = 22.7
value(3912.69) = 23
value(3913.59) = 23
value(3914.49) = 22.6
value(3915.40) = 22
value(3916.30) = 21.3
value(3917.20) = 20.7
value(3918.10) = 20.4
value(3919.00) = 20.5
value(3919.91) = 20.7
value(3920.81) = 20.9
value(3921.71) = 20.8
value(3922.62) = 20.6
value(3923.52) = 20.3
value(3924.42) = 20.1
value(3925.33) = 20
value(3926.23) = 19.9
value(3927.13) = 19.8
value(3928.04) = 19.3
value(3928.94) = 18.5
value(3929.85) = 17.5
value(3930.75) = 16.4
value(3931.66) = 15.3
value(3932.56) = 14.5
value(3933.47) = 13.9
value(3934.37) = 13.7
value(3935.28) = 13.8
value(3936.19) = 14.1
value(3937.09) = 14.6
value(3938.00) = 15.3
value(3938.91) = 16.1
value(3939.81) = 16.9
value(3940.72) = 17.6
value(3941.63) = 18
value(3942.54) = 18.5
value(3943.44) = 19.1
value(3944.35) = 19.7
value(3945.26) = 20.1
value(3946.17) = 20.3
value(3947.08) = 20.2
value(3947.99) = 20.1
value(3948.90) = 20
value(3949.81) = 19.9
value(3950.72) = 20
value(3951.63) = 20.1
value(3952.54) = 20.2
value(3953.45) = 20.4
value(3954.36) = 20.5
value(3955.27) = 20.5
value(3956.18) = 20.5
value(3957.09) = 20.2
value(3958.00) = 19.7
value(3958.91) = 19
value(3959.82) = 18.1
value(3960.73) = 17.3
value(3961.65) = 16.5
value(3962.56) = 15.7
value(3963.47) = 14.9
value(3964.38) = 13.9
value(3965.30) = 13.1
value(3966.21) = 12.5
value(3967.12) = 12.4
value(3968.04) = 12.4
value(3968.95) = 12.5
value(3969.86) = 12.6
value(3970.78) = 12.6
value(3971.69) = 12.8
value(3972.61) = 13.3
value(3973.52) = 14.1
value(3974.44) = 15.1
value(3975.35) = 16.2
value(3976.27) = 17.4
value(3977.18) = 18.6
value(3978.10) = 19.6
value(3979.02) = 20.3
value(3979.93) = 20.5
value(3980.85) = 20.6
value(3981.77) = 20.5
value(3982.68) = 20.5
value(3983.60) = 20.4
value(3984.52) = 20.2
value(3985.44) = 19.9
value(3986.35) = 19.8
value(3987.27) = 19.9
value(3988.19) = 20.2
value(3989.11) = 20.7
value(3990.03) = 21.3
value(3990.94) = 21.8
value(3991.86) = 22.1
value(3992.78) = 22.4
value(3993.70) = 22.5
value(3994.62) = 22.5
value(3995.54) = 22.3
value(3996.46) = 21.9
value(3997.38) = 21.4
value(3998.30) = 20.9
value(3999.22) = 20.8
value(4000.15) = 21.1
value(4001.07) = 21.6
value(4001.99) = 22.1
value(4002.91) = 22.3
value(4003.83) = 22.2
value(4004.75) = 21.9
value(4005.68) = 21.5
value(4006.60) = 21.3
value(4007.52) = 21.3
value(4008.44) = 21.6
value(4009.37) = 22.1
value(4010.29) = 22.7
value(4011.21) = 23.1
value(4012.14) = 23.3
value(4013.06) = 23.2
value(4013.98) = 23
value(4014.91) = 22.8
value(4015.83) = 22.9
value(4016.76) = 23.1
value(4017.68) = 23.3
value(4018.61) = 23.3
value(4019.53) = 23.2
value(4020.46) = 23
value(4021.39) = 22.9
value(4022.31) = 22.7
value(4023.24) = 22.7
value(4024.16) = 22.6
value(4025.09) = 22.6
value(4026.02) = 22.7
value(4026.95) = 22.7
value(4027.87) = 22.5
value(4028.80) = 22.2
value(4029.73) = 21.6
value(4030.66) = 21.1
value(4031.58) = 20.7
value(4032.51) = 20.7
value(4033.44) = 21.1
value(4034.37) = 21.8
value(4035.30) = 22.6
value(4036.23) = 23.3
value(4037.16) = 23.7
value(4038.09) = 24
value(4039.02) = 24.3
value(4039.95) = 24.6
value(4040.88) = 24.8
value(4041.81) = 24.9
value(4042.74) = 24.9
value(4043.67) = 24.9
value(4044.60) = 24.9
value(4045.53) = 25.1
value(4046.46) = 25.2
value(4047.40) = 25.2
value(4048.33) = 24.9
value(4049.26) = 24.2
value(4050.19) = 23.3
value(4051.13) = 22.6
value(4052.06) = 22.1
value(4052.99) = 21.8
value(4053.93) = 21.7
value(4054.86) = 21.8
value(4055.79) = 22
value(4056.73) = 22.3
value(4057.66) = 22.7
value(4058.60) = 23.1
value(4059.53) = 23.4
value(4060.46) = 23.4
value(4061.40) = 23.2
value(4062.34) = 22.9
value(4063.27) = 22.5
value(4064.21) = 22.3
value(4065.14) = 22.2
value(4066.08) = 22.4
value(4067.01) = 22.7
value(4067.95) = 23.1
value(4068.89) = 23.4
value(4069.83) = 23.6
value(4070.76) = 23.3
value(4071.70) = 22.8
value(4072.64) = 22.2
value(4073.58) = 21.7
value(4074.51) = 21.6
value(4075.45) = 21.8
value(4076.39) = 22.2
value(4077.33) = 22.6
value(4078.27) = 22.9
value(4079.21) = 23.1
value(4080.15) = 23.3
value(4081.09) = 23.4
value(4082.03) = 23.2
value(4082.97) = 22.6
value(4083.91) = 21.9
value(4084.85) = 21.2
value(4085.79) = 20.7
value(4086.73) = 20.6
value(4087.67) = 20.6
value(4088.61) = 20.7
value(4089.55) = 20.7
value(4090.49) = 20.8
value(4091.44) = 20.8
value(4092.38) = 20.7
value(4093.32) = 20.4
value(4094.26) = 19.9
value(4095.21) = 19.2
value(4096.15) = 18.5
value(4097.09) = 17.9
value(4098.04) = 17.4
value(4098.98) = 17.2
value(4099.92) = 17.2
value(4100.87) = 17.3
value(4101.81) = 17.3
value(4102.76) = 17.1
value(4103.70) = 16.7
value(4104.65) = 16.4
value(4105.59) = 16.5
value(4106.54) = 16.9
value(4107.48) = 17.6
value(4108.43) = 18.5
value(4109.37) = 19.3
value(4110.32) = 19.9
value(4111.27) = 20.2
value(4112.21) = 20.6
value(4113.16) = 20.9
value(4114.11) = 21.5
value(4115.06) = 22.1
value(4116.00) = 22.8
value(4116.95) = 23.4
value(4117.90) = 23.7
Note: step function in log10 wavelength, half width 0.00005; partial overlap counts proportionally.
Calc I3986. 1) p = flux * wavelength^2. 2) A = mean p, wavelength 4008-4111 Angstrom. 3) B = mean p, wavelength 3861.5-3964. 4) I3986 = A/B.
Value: 1.29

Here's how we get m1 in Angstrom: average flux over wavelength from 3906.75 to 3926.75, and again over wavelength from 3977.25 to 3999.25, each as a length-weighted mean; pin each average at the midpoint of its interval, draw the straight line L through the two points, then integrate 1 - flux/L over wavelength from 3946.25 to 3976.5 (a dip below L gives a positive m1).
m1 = 6.0 Angstrom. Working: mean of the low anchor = 21.2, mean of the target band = 16.8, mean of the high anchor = 20.9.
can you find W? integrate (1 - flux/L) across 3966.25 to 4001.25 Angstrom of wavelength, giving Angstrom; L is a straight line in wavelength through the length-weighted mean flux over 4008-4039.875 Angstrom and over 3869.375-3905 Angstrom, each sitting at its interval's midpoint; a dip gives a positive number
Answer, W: 3.65 Angstrom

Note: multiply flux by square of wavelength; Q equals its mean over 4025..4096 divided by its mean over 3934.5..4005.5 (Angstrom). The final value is 1.27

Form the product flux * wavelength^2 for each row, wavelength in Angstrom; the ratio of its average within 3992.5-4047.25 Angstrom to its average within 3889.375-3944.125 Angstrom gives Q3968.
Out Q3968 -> 1.3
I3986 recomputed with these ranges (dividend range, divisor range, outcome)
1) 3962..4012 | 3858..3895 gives 1.17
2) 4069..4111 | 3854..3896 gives 1.30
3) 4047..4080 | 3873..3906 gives 1.53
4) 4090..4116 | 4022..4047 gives 0.85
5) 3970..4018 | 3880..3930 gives 1.18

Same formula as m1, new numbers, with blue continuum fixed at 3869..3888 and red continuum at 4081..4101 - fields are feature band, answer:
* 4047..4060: -2.2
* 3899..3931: -4.7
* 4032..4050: -4.2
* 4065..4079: -1.9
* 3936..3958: -1.2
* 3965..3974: 2.7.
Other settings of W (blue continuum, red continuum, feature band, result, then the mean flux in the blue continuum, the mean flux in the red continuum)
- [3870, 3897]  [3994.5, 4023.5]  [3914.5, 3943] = 0.3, 16.3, 22.3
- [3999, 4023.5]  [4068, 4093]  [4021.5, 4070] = -1.8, 22.4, 22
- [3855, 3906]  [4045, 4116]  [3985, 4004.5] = -1.8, 17.3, 21.3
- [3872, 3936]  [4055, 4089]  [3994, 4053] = -4.6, 17.9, 22.4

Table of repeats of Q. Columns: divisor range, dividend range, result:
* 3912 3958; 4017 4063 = 1.28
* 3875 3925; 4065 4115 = 1.25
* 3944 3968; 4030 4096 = 1.31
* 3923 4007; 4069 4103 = 1.19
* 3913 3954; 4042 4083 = 1.31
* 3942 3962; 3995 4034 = 1.17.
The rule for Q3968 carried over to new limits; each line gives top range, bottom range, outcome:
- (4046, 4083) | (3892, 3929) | 1.27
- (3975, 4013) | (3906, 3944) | 1.15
